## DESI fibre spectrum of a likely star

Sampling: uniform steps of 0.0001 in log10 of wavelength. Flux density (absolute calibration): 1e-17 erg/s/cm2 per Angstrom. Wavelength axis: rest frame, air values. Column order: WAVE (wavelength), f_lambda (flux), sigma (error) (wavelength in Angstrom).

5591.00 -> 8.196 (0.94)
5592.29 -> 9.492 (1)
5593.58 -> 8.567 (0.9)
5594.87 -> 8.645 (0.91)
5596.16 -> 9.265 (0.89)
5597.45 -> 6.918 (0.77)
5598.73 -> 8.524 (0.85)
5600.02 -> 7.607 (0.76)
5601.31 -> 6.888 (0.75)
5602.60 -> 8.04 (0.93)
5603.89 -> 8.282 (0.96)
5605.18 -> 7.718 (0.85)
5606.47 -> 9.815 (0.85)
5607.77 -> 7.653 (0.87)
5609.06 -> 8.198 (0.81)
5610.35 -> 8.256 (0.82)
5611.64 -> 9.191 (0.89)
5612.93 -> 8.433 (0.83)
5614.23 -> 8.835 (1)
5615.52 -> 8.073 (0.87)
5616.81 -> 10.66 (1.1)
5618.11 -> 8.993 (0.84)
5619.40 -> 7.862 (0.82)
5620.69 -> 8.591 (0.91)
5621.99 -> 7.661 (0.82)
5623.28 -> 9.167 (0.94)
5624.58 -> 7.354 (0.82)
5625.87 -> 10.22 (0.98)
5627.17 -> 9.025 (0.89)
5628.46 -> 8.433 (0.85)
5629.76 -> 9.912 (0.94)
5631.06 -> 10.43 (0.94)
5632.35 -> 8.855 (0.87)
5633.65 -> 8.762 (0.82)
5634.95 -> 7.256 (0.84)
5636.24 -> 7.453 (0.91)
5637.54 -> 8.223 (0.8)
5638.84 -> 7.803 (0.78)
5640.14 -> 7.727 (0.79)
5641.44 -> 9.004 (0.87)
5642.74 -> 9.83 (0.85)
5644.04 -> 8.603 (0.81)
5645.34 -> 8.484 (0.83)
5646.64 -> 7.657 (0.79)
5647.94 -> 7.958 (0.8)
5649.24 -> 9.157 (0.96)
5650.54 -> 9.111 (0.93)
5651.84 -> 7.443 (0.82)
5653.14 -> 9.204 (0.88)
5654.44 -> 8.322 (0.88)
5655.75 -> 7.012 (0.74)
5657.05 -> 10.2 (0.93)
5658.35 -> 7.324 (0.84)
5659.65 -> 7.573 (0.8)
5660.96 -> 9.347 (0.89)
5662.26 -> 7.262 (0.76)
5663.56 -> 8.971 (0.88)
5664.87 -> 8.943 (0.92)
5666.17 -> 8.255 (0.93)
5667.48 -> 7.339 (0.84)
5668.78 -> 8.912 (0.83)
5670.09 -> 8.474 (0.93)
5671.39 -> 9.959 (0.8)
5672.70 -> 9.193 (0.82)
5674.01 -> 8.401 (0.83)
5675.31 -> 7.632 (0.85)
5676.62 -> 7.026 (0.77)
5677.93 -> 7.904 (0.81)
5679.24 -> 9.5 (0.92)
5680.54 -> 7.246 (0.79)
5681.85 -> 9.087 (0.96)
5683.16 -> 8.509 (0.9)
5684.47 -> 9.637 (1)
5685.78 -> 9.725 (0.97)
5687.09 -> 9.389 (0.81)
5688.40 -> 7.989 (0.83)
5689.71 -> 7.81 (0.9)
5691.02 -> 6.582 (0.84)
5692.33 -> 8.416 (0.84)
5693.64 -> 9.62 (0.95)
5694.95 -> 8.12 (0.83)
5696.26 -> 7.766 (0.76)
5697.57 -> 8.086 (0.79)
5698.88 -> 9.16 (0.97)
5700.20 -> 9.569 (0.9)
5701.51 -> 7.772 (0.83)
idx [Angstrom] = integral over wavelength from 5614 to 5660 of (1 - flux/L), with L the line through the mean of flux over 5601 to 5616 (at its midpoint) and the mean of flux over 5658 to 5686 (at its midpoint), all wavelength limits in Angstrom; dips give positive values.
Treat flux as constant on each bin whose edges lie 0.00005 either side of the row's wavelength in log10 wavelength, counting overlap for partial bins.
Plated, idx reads -1.0 Angstrom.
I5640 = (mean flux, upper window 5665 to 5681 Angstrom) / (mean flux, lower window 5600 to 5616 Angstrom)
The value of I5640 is 1.0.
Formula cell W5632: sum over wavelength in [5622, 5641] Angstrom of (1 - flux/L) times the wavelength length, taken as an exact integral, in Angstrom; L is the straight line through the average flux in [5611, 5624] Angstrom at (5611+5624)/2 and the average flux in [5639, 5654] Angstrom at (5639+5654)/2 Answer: 0.1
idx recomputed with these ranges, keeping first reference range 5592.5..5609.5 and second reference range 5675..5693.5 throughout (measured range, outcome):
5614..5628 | -0.89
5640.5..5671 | -0.56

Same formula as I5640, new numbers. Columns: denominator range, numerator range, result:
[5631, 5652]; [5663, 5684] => 1.00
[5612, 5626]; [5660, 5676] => 0.98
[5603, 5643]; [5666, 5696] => 0.98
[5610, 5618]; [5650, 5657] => 0.94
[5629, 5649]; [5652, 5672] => 0.99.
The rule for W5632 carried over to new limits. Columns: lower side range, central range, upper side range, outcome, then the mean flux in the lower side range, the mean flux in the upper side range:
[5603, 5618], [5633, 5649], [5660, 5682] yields 0.5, 8.64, 8.41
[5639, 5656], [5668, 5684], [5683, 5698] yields -0.1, 8.44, 8.48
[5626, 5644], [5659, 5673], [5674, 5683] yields -0.4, 8.71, 8.12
